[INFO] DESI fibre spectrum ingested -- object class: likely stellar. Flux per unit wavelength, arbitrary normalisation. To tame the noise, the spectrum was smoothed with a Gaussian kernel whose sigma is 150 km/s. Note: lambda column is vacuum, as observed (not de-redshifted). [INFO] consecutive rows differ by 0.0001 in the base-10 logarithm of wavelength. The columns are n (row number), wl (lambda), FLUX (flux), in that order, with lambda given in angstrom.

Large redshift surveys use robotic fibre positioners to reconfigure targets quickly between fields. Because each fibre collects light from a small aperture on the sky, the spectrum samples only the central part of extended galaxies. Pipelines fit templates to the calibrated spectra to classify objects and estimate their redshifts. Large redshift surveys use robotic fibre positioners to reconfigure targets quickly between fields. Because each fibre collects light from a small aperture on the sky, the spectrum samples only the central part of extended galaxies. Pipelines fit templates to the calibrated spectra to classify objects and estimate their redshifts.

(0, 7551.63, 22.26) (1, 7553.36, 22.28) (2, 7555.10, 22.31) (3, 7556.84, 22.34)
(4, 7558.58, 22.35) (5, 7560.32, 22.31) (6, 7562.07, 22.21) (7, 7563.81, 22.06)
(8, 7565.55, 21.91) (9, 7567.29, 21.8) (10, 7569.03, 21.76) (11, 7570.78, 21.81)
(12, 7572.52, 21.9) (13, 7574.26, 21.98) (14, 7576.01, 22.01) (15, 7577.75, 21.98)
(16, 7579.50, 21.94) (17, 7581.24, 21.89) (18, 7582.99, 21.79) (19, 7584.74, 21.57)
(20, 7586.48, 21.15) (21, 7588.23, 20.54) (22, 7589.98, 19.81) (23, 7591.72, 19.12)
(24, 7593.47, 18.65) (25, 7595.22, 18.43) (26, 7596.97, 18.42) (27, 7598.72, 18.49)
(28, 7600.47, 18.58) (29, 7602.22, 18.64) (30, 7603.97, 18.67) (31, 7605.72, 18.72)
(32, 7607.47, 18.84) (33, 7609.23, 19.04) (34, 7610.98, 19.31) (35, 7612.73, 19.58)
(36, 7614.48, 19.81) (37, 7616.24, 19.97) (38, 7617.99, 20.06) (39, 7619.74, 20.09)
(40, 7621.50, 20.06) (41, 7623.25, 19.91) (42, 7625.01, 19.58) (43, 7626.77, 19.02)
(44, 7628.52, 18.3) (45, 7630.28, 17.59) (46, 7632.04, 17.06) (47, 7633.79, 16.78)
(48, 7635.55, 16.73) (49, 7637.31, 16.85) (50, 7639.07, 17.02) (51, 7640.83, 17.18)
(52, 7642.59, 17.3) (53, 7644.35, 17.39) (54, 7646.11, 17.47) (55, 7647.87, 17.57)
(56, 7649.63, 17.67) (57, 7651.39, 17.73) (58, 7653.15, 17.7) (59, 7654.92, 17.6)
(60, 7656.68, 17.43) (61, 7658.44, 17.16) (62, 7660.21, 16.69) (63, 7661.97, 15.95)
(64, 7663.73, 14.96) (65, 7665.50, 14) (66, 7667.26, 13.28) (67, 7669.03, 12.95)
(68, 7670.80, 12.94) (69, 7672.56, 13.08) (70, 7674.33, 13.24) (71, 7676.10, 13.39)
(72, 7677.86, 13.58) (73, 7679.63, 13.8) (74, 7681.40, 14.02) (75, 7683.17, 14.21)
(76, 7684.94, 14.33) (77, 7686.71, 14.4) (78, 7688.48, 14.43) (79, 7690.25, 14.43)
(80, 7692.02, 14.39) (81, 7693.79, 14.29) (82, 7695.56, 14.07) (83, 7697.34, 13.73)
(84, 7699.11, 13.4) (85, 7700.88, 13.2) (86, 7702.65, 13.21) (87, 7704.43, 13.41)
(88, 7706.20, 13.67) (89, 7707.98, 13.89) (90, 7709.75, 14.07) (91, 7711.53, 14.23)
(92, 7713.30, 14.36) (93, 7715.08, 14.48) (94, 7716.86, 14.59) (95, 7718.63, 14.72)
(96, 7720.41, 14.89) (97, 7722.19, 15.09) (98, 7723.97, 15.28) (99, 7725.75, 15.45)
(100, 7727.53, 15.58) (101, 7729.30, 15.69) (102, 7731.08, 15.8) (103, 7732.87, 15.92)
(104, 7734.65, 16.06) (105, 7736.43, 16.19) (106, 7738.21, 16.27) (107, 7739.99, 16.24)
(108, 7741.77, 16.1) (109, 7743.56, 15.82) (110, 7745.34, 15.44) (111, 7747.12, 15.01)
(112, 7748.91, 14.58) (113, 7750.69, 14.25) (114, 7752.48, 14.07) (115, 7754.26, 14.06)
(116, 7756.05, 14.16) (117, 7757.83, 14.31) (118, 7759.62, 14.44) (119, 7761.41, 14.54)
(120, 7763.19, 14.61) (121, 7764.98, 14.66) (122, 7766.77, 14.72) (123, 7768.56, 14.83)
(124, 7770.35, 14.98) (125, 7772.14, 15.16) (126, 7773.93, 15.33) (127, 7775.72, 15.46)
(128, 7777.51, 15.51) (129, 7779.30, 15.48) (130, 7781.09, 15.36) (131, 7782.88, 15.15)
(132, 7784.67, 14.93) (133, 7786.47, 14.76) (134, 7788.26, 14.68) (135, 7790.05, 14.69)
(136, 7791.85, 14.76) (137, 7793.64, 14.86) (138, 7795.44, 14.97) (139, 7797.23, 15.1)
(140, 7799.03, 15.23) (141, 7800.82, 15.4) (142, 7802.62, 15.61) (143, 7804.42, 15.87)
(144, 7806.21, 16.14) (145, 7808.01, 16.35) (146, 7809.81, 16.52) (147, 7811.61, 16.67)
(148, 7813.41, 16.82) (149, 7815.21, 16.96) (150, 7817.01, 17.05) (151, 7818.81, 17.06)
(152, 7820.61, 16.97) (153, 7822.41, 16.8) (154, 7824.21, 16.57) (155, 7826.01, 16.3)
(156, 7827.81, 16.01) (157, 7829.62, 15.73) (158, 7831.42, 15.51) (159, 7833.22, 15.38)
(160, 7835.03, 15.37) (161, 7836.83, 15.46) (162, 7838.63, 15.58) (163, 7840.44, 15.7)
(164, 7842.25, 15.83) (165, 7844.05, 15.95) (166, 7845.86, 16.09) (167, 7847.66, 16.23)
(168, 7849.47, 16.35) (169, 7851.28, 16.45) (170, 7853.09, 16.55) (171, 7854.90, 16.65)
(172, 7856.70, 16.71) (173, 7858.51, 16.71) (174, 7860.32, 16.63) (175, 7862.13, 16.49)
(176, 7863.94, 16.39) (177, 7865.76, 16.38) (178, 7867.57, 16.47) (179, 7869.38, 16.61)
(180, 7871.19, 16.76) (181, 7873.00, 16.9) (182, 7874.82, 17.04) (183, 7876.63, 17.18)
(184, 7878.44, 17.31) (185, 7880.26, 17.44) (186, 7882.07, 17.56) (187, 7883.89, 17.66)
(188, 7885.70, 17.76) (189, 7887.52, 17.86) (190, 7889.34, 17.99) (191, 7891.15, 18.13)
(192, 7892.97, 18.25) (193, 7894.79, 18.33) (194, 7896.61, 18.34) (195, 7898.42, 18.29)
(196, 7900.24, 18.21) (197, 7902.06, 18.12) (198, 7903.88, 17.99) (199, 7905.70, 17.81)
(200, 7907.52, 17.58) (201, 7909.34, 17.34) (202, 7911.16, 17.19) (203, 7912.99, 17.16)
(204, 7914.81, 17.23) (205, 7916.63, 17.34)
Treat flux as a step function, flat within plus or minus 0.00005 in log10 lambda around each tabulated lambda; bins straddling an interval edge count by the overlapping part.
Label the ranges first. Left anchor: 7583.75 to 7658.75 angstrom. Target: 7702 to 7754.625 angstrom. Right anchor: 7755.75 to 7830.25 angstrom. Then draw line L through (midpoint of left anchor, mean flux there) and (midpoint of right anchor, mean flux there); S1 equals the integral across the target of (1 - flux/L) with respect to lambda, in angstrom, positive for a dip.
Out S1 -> 5.37 angstrom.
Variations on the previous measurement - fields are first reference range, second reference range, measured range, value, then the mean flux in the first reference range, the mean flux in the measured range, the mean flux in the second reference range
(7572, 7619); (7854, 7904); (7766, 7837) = 9.5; 20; 15.7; 17.4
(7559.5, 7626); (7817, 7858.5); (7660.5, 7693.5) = 8.6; 20.4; 14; 16.2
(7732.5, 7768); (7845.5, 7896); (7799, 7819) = -0.4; 15.1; 16.3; 17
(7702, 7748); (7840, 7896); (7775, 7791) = 0.7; 15.1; 15.1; 16.9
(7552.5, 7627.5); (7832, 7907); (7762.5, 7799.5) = 6.3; 20.5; 15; 16.9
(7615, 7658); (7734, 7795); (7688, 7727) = 5.1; 18.1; 14.2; 15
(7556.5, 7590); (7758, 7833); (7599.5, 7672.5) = 9.0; 21.8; 17.6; 15.6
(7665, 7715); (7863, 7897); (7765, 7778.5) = 0.2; 13.8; 15.1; 17.4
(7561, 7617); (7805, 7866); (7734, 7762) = 4.2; 20.4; 15.1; 16.3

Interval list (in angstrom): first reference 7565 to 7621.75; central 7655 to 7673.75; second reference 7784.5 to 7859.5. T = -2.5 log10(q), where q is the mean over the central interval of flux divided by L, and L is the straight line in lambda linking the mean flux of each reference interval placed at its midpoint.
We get 0.257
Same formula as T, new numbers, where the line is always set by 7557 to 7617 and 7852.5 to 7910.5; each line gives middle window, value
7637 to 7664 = 0.158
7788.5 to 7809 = 0.188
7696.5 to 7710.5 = 0.380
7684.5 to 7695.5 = 0.327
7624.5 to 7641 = 0.142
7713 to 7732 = 0.253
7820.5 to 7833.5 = 0.114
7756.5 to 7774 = 0.255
